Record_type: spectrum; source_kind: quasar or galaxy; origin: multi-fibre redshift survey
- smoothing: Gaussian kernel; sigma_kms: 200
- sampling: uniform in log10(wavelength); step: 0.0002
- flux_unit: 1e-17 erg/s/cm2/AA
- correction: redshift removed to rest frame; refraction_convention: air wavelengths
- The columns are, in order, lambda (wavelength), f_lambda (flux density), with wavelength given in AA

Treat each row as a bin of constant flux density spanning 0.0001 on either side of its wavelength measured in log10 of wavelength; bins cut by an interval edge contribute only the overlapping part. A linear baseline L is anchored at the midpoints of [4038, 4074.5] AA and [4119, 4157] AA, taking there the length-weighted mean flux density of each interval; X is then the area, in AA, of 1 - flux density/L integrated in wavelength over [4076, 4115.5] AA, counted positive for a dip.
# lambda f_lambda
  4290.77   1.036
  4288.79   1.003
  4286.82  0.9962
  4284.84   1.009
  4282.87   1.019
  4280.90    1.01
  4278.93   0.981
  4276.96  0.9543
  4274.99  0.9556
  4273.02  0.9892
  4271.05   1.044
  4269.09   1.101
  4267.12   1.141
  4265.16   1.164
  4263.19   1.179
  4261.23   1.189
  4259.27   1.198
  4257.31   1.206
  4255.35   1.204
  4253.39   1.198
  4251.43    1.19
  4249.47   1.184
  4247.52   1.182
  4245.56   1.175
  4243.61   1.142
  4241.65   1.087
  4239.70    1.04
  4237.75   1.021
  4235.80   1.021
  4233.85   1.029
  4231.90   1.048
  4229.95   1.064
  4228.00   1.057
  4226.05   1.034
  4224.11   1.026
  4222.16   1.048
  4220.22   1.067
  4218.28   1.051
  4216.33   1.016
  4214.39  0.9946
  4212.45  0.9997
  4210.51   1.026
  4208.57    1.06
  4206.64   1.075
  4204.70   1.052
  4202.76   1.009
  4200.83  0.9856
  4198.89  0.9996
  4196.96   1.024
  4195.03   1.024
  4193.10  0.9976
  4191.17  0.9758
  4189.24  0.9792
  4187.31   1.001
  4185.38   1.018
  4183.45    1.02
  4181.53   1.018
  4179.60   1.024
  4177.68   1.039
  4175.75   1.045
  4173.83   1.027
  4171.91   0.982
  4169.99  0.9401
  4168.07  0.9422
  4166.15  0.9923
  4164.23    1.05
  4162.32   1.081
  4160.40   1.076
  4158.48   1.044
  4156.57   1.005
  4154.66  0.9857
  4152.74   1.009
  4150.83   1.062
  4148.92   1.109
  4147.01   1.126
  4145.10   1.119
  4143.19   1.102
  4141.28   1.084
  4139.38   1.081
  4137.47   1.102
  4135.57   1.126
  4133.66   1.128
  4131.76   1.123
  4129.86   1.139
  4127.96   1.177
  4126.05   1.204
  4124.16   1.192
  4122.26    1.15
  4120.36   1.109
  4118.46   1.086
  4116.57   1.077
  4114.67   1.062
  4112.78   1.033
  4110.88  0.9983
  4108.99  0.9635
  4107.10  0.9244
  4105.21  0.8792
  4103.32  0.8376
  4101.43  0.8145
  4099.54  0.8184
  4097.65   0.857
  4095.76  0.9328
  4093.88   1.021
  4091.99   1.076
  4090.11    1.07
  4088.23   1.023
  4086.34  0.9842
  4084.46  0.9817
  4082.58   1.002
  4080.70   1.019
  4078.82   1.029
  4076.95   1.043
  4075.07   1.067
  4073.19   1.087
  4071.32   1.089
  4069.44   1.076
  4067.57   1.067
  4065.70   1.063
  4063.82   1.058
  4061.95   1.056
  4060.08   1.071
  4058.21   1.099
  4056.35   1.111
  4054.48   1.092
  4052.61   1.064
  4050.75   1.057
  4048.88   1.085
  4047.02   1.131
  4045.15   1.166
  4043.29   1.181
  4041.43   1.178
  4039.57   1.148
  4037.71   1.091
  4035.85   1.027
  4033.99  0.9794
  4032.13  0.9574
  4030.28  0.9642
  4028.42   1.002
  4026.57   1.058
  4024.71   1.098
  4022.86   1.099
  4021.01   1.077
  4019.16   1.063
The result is 4.8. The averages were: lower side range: 1.1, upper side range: 1.11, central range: 0.97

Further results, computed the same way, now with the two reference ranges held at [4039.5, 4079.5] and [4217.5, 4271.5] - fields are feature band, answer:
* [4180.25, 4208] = 2.3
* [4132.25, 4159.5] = 0.6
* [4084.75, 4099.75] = 1.6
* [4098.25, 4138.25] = 2.0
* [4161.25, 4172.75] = 1.1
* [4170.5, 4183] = 1.0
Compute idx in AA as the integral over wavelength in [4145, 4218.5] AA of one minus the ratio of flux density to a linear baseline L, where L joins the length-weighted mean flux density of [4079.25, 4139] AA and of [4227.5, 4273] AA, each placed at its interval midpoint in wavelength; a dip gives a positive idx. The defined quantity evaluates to 3.6 AA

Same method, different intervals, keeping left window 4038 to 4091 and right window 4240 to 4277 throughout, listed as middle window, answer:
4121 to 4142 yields -0.80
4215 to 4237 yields 1.62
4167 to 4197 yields 2.90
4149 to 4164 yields 0.82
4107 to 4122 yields 0.65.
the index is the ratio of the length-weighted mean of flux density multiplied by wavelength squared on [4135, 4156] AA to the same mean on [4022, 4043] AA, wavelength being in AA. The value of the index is 1.08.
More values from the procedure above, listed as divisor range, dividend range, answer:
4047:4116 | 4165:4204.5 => 1.04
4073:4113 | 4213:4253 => 1.18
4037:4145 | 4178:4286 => 1.07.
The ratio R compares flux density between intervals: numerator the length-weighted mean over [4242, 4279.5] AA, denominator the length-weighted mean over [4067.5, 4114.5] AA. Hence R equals 1.14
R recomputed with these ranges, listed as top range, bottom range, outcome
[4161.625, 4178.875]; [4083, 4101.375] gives 1.05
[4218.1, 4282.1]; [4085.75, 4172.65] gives 1.05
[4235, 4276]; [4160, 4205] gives 1.11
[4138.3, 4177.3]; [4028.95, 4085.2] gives 0.98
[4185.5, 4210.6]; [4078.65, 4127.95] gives 1.01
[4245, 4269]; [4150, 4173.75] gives 1.16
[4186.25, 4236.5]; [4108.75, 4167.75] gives 0.95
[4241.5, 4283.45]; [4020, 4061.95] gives 1.03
